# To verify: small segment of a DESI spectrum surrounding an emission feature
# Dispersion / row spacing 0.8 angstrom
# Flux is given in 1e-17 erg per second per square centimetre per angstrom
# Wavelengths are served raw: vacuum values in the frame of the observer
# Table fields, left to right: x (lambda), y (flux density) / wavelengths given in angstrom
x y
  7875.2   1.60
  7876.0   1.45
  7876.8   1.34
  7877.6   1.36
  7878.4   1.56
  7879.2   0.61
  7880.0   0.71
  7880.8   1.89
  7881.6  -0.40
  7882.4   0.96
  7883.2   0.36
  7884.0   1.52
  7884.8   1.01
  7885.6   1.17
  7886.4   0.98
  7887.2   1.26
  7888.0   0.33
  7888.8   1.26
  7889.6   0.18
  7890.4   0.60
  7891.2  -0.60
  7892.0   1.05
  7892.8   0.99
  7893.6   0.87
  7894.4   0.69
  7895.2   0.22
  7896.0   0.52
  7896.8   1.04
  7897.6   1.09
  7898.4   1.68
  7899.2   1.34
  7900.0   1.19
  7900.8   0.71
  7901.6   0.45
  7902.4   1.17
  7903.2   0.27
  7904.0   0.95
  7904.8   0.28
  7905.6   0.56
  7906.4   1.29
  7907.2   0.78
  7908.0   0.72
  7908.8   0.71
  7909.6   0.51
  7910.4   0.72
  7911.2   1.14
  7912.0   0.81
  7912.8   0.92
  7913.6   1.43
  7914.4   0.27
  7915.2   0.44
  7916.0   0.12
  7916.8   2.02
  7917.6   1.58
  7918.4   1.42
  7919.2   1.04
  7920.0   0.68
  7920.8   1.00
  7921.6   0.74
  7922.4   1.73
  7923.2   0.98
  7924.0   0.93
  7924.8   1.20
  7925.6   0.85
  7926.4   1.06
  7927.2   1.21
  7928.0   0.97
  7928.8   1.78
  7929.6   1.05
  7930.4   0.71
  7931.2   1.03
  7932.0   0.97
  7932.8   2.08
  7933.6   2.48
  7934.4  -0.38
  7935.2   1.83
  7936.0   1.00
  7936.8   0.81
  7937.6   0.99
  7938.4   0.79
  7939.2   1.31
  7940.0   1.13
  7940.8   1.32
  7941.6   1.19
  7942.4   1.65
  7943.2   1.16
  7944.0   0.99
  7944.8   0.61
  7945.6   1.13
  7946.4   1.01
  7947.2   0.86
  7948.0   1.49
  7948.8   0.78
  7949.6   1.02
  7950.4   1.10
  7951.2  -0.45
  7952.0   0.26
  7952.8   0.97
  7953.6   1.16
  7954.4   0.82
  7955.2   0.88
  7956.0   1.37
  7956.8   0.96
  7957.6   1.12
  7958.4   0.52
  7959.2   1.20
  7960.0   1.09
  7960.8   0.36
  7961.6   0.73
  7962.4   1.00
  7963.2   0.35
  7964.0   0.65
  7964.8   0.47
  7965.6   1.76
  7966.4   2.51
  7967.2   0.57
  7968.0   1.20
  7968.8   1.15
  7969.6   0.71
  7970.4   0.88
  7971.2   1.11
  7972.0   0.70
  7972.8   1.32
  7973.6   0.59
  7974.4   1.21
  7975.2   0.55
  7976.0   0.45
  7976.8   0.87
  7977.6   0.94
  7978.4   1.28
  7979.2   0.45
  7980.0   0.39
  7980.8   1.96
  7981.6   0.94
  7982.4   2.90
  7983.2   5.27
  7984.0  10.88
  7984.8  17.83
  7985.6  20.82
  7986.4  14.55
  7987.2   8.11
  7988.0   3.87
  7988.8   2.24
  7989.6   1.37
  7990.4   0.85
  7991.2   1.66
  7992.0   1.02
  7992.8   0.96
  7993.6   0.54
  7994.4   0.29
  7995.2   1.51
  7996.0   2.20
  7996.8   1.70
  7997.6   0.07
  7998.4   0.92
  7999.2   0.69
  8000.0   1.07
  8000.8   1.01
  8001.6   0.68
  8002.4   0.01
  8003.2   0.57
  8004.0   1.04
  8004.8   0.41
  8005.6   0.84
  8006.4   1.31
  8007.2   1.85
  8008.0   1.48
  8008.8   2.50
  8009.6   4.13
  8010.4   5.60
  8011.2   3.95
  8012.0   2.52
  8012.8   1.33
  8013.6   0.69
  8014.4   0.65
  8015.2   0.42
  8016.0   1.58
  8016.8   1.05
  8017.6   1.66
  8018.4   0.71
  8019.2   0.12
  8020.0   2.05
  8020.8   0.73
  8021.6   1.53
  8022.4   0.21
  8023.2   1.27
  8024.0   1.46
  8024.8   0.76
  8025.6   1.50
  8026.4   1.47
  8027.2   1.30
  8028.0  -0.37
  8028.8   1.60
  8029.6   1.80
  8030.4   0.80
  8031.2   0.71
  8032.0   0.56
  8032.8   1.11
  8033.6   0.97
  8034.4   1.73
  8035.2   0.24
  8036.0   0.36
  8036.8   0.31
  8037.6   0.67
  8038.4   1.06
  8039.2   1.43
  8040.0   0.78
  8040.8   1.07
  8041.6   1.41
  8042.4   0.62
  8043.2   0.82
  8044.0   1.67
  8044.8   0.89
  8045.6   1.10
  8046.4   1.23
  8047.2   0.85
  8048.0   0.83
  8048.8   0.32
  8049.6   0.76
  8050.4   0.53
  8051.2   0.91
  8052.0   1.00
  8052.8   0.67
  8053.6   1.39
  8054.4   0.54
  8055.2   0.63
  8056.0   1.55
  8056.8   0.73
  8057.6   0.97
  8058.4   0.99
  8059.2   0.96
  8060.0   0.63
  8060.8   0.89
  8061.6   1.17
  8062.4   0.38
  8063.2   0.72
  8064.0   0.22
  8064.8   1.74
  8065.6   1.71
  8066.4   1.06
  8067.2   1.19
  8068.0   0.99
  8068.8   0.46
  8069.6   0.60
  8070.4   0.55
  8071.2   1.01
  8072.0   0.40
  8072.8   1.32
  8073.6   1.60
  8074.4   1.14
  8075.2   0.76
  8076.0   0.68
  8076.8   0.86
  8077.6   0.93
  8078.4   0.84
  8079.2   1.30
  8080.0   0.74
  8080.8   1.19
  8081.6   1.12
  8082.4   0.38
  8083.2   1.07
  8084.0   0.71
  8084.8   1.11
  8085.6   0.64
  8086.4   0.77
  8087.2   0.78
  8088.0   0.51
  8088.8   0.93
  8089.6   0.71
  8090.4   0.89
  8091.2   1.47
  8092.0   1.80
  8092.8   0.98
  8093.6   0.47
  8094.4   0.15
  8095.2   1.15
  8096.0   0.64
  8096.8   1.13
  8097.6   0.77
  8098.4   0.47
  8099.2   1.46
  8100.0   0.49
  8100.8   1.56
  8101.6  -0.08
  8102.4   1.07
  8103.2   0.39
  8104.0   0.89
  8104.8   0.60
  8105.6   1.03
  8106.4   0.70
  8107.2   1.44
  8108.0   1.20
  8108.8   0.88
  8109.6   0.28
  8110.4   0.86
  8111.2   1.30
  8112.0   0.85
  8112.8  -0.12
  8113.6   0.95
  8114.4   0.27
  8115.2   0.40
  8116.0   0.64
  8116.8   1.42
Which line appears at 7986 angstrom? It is H-alpha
